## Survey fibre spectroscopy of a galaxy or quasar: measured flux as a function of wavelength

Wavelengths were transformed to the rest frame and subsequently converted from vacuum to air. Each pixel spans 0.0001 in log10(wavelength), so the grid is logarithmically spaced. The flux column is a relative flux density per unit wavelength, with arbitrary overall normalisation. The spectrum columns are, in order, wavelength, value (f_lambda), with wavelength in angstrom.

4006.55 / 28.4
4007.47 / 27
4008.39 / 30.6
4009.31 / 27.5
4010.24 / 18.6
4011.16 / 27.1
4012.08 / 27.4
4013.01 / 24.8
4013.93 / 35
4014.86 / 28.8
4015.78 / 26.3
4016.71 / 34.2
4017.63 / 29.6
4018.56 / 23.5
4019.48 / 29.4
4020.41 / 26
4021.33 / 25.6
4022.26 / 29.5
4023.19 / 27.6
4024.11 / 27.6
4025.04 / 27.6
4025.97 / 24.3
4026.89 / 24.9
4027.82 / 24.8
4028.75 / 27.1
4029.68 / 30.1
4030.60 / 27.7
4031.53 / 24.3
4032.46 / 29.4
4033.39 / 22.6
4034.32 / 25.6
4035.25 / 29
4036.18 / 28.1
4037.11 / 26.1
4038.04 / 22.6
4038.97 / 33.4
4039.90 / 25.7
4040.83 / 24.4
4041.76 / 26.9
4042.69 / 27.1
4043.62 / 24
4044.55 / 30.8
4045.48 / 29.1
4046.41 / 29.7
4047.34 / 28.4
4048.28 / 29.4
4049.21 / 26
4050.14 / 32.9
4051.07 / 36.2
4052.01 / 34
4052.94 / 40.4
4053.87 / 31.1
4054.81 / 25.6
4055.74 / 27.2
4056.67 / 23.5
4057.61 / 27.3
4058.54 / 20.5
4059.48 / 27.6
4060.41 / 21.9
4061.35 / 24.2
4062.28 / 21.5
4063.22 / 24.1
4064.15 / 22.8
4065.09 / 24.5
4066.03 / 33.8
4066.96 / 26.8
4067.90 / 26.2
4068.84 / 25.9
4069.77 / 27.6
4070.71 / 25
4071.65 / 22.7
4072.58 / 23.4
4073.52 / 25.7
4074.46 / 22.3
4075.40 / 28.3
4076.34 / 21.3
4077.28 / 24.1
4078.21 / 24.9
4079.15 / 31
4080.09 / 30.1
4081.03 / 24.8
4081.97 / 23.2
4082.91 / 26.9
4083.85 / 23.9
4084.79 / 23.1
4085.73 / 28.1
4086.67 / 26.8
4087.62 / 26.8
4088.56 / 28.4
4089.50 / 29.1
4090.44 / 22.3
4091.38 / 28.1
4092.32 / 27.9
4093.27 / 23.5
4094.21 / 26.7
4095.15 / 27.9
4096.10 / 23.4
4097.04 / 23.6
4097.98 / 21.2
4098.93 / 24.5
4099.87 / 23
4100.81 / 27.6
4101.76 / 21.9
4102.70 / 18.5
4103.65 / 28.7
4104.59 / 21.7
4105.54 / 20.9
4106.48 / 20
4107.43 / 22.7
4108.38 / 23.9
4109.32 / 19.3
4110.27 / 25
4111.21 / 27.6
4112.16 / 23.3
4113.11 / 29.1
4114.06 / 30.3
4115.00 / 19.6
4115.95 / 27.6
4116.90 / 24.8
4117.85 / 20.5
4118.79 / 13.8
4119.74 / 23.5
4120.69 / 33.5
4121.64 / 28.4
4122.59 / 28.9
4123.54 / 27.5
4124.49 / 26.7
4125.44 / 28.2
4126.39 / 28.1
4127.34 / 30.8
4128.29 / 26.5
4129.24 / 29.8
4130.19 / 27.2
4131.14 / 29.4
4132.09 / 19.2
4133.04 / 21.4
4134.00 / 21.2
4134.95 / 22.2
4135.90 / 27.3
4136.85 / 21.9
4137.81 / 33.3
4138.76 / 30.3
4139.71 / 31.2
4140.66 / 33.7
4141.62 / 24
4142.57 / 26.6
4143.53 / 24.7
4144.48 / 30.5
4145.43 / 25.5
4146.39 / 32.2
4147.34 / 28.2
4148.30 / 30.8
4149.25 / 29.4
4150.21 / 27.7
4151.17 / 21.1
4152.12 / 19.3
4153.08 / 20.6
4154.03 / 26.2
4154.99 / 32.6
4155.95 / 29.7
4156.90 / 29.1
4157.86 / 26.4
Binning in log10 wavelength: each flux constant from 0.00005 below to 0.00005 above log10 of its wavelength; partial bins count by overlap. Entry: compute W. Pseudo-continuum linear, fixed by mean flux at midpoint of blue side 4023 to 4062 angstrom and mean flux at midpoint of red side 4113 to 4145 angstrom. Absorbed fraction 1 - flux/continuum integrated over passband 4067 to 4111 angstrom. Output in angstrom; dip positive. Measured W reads 3.5 angstrom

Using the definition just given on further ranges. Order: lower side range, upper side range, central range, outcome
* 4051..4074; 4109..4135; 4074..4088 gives 0.3 angstrom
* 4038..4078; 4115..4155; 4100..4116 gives 1.6 angstrom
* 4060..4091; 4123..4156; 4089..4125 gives 2.2 angstrom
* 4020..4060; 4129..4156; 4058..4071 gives 1.1 angstrom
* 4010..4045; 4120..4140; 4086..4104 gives 1.3 angstrom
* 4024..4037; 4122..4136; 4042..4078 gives -0.5 angstrom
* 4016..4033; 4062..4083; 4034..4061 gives -1.6 angstrom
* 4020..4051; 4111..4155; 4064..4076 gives 0.5 angstrom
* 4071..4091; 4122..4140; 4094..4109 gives 1.5 angstrom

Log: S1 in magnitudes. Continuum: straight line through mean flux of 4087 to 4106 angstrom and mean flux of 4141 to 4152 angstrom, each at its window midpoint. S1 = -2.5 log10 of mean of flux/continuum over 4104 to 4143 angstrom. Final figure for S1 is 0.02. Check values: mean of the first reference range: 24.8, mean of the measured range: 25.6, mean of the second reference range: 27.1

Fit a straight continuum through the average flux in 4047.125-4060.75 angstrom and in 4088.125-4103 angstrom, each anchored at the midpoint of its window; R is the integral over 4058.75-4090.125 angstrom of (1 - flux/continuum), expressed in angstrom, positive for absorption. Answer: 1.5 angstrom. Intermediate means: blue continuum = 28.9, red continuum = 24.9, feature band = 25.6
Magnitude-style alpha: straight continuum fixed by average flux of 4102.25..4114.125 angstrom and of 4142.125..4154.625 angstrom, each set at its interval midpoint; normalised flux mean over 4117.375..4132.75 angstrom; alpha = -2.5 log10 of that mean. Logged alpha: -0.06 mag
